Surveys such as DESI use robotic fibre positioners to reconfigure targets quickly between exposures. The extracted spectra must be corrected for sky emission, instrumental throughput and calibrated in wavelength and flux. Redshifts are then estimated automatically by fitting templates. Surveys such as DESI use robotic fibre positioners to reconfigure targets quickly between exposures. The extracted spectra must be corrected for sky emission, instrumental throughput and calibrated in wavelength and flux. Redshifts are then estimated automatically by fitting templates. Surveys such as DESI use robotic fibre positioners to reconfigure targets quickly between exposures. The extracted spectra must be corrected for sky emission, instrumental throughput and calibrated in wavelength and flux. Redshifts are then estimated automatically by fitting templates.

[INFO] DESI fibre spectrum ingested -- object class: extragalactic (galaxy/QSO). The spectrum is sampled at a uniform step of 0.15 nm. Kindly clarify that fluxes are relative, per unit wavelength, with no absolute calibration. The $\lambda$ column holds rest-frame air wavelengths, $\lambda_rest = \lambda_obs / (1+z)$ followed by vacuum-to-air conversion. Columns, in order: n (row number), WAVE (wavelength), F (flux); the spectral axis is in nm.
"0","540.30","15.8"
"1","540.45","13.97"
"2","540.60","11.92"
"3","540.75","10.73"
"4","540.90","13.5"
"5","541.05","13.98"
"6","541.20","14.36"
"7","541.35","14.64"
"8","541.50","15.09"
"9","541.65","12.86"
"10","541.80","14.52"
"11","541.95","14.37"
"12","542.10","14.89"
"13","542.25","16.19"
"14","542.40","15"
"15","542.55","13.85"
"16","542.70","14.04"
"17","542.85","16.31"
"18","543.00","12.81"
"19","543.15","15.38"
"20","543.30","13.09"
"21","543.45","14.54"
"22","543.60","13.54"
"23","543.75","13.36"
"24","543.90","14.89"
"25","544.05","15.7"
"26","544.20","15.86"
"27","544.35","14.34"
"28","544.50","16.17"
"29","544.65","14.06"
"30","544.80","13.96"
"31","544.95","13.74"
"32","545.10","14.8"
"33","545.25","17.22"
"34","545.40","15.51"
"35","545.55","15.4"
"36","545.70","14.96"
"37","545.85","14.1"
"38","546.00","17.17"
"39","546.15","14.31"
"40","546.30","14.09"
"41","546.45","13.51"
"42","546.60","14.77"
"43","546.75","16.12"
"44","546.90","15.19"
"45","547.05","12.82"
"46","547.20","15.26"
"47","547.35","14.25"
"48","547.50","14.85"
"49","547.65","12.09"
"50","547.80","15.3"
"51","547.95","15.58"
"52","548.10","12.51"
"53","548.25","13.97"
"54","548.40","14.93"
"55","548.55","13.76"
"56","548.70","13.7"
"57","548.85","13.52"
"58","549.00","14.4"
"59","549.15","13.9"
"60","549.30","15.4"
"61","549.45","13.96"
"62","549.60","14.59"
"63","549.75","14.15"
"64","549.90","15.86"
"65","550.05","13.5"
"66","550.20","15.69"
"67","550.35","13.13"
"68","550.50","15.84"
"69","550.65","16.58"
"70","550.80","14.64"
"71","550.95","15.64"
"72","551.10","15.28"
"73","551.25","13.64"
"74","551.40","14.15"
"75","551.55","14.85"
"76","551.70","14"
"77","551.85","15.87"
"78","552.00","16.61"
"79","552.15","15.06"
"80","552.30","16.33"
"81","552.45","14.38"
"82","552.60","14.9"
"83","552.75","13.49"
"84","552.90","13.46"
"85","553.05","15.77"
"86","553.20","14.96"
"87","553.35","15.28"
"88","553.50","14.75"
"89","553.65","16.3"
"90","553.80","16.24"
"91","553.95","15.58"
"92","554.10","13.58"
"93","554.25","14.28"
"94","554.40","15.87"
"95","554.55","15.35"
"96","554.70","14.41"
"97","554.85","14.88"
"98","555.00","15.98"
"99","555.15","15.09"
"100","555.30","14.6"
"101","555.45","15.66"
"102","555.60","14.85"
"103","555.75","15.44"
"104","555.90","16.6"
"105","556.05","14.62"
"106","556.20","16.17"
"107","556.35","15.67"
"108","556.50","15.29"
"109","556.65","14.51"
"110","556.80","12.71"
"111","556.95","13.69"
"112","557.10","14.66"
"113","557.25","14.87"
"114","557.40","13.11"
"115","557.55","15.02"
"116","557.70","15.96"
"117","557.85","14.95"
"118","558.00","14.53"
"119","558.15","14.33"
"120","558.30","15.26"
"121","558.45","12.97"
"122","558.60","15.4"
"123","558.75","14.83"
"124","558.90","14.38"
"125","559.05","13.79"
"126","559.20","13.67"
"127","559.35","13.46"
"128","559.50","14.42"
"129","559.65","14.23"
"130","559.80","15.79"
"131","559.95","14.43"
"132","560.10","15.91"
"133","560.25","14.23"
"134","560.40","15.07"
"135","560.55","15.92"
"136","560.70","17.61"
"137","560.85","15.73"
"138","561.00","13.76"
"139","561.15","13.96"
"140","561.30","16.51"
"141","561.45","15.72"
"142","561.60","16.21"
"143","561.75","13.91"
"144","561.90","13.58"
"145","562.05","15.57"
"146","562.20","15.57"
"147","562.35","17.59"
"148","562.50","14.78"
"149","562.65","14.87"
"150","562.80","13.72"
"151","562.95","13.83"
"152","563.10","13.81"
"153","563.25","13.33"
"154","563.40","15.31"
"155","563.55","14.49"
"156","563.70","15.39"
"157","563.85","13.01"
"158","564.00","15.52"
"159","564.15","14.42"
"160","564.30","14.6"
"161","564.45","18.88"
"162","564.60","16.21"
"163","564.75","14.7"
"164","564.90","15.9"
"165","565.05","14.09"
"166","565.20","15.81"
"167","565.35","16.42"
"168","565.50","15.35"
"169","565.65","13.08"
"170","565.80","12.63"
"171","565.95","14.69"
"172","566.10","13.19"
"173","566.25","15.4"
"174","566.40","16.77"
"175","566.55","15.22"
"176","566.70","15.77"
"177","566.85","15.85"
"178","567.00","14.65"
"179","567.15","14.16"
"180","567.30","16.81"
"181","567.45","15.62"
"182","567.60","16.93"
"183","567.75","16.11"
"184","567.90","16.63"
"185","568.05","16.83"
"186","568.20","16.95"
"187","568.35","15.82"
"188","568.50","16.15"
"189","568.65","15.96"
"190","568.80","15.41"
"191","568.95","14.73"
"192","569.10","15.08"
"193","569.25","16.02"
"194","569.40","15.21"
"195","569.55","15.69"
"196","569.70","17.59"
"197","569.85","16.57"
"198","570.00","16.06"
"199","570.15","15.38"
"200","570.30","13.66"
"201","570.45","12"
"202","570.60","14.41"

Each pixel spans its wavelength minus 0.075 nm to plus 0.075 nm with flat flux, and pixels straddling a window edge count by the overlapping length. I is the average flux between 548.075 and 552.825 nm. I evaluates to 14.7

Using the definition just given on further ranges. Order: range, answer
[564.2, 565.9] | 15.2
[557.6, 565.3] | 14.9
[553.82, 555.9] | 15.1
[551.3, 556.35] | 15.1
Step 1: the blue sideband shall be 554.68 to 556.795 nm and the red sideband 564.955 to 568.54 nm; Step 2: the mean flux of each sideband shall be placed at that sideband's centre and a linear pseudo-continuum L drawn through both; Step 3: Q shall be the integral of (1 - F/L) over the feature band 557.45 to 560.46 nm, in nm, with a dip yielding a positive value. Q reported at 0.130 nm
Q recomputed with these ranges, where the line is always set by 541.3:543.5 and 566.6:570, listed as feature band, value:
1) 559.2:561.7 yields 0.060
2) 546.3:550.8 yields 0.119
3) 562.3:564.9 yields 0.117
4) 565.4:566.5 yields 0.090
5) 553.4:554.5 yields -0.007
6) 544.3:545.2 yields 0.003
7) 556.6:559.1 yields 0.153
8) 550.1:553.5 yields 0.013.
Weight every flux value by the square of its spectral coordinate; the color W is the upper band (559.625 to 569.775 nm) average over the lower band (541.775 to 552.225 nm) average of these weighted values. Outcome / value 1.1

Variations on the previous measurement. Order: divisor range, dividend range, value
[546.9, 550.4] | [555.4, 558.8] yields 1.07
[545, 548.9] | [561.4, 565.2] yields 1.09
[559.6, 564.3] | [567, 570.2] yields 1.09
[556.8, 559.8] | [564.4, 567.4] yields 1.09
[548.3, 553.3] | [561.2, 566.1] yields 1.06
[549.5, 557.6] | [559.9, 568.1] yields 1.06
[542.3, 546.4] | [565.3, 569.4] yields 1.14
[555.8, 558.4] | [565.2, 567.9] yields 1.07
